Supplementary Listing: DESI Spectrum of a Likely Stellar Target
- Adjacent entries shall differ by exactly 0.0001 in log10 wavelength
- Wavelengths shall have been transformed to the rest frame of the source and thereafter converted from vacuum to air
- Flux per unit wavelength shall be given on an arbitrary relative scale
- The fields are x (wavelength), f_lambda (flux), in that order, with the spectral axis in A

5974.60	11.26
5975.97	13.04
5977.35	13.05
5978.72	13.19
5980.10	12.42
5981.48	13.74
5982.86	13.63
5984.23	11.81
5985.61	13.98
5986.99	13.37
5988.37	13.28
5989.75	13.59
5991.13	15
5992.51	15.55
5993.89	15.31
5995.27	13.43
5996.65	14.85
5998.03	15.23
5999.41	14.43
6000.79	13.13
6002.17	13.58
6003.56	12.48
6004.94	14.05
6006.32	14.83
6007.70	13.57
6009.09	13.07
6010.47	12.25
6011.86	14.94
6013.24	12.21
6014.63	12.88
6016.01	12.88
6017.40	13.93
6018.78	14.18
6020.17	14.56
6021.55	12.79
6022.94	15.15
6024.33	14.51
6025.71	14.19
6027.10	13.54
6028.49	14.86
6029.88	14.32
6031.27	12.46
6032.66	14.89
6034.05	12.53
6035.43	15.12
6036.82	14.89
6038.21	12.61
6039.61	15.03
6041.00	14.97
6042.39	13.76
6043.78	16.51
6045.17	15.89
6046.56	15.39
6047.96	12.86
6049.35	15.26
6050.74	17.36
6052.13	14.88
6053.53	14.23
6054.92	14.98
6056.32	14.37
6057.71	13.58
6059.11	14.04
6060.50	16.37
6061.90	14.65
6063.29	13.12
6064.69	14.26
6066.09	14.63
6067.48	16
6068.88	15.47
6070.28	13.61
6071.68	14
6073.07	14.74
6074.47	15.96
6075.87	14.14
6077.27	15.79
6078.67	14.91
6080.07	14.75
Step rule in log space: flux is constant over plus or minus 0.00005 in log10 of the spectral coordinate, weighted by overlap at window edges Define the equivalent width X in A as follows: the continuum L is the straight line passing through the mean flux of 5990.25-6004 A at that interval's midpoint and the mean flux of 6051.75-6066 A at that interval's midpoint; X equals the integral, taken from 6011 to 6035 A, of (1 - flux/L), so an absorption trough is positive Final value 0.9 A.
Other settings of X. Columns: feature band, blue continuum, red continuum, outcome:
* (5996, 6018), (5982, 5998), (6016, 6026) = 0.67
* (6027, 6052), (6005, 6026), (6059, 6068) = -0.62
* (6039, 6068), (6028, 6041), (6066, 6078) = -0.65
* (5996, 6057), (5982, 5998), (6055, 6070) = 0.61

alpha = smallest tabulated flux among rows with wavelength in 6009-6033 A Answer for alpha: 12.21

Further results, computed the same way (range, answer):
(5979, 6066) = 11.81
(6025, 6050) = 12.46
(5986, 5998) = 13.28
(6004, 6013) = 12.25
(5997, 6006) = 12.48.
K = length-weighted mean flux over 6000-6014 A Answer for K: 13.4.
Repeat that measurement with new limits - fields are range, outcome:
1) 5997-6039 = 13.8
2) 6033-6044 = 14.4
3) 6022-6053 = 14.6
